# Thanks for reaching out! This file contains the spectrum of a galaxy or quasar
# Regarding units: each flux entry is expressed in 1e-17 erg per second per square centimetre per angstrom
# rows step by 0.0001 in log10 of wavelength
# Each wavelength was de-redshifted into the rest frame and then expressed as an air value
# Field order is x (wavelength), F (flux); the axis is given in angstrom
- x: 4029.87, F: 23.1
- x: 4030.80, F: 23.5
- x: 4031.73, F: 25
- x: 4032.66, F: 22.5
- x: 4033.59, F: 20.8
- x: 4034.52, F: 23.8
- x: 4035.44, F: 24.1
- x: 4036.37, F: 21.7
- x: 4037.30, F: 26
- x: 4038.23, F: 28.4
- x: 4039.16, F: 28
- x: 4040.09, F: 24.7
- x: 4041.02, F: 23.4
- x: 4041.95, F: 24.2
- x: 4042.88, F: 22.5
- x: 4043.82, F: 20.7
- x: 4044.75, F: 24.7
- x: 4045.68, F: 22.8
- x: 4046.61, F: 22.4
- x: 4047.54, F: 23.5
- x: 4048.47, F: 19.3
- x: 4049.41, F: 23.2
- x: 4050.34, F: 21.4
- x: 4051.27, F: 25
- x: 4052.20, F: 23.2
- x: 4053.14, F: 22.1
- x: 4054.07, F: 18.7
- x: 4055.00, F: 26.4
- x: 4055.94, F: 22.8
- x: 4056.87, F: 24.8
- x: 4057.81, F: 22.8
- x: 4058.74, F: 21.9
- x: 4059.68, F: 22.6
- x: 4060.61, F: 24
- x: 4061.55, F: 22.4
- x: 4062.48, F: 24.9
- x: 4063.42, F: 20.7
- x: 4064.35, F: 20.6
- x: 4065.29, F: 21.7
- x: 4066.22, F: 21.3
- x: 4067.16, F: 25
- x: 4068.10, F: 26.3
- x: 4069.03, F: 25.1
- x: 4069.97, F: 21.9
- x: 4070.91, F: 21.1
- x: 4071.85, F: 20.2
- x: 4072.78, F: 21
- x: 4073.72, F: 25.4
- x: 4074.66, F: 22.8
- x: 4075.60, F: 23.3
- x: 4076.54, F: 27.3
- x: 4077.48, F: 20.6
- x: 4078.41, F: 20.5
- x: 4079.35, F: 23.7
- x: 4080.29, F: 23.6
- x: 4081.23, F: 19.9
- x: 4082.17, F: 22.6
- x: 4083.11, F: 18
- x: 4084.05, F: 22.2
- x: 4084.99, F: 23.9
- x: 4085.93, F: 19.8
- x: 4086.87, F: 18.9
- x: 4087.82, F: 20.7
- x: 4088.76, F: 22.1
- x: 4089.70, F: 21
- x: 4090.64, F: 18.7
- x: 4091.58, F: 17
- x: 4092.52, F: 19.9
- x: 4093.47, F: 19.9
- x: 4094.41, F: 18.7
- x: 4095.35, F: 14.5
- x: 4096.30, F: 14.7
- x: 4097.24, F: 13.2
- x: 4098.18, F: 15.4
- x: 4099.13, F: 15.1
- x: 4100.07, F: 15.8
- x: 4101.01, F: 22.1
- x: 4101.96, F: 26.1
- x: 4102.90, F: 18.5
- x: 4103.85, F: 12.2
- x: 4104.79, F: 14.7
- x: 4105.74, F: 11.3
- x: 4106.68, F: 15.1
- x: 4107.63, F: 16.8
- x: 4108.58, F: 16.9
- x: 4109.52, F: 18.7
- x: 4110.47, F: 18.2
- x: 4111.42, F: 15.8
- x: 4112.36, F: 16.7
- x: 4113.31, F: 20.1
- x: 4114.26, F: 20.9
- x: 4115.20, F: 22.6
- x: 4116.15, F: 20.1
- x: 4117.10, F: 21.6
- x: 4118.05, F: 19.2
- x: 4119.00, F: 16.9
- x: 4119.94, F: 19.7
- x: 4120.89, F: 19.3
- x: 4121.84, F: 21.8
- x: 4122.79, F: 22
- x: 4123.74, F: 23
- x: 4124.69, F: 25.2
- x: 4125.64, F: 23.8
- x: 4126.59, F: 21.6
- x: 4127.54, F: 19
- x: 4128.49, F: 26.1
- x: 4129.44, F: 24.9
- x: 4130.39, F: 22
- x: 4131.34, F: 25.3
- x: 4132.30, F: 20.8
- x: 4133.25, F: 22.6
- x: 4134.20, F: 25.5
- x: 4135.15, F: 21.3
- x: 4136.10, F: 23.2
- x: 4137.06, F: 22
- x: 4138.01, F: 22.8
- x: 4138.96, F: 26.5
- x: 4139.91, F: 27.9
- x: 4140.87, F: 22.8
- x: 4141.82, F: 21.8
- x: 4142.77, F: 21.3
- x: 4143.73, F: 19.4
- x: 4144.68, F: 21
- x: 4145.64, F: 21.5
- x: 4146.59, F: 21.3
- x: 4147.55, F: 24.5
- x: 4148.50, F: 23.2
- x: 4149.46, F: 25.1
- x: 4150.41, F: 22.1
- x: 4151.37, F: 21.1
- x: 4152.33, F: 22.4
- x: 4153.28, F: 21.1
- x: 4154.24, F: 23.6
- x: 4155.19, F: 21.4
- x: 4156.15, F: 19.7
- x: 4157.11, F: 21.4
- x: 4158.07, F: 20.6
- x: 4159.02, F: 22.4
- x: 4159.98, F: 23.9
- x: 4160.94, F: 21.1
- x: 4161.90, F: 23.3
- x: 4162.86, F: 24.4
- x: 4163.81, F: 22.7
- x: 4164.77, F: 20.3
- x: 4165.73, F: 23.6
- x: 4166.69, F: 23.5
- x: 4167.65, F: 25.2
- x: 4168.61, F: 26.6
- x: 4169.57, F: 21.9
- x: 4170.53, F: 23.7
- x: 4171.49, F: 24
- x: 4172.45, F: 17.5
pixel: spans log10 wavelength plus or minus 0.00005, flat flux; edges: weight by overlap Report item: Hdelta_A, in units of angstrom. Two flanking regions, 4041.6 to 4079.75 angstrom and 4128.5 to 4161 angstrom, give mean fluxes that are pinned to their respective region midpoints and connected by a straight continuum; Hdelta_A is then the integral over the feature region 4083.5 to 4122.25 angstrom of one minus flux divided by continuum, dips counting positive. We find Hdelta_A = 7.28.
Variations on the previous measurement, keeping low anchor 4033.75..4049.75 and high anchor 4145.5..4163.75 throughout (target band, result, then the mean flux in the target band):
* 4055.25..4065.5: 0.3 angstrom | 22.7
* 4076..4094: 1.6 angstrom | 21.1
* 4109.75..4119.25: 1.5 angstrom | 19.2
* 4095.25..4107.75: 3.7 angstrom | 16.1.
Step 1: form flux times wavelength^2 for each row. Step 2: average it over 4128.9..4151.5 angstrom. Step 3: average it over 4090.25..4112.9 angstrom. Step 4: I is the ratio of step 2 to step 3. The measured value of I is 1.38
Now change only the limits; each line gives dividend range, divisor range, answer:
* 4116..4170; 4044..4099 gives 1.08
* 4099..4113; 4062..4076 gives 0.76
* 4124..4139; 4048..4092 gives 1.08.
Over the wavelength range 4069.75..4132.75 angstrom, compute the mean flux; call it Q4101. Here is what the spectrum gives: 20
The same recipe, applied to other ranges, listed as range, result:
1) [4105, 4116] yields 17.6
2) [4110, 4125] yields 20.1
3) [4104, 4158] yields 21.1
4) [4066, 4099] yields 20.8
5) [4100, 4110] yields 17.2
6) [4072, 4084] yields 22.3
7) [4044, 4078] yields 22.9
